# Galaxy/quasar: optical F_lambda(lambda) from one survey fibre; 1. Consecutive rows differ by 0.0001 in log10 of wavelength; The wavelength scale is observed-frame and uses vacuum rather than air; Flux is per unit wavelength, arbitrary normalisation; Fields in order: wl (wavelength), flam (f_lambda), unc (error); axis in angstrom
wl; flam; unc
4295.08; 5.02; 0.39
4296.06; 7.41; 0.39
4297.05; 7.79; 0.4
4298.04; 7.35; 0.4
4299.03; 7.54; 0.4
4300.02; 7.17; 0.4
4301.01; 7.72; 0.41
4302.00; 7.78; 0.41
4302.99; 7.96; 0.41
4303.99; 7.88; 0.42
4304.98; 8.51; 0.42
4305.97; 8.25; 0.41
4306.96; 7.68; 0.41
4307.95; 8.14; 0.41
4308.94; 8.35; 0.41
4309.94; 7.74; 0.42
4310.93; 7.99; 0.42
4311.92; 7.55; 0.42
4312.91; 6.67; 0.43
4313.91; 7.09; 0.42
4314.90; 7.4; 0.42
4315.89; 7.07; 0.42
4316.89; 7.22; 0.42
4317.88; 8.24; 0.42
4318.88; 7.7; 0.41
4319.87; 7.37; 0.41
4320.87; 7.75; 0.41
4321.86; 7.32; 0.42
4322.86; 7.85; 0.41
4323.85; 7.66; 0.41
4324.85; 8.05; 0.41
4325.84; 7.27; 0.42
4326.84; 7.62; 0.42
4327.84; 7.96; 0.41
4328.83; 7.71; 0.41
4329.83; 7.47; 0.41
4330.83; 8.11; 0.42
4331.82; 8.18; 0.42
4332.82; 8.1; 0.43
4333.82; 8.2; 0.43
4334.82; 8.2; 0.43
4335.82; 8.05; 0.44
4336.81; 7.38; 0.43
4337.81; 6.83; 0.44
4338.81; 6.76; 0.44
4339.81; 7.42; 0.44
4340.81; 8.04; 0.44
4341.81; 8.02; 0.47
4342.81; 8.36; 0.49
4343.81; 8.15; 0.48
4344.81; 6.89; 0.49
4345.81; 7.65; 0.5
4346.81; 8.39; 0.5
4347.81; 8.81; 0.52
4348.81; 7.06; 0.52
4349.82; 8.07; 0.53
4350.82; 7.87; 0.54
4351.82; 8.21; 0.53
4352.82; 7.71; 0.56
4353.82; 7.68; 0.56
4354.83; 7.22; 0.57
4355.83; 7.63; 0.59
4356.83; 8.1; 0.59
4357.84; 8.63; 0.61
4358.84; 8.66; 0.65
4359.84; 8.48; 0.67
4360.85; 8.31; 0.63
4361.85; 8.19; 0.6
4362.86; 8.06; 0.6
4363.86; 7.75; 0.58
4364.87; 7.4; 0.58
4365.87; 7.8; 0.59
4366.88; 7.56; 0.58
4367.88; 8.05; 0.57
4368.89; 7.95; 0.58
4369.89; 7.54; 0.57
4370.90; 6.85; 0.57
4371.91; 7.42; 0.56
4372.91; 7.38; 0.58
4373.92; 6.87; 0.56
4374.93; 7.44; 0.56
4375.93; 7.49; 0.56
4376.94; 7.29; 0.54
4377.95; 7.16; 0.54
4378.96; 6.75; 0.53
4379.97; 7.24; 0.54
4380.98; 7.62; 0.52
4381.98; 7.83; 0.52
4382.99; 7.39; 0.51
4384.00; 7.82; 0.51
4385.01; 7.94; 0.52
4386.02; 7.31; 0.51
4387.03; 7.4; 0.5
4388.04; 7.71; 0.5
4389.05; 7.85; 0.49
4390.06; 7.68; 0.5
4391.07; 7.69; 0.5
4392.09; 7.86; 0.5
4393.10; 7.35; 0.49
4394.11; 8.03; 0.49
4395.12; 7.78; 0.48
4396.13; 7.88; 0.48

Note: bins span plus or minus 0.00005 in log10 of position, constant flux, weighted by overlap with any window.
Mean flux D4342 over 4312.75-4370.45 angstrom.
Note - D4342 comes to 7.78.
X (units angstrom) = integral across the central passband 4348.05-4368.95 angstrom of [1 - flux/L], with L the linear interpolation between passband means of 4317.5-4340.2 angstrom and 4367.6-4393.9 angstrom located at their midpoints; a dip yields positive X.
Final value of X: -1.0 angstrom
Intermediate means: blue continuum 7.7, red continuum 7.5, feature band 7.93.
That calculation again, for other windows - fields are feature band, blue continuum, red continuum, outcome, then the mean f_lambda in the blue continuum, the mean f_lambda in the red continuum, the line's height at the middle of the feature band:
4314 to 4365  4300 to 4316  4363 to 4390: -1.19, 7.73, 7.51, 7.63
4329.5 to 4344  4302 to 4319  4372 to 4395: -0.31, 7.73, 7.51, 7.65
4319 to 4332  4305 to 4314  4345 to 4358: 0.20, 7.79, 7.88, 7.82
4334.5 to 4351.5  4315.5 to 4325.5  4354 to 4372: -0.02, 7.62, 7.87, 7.75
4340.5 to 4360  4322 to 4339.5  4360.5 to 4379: -0.86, 7.72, 7.55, 7.64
